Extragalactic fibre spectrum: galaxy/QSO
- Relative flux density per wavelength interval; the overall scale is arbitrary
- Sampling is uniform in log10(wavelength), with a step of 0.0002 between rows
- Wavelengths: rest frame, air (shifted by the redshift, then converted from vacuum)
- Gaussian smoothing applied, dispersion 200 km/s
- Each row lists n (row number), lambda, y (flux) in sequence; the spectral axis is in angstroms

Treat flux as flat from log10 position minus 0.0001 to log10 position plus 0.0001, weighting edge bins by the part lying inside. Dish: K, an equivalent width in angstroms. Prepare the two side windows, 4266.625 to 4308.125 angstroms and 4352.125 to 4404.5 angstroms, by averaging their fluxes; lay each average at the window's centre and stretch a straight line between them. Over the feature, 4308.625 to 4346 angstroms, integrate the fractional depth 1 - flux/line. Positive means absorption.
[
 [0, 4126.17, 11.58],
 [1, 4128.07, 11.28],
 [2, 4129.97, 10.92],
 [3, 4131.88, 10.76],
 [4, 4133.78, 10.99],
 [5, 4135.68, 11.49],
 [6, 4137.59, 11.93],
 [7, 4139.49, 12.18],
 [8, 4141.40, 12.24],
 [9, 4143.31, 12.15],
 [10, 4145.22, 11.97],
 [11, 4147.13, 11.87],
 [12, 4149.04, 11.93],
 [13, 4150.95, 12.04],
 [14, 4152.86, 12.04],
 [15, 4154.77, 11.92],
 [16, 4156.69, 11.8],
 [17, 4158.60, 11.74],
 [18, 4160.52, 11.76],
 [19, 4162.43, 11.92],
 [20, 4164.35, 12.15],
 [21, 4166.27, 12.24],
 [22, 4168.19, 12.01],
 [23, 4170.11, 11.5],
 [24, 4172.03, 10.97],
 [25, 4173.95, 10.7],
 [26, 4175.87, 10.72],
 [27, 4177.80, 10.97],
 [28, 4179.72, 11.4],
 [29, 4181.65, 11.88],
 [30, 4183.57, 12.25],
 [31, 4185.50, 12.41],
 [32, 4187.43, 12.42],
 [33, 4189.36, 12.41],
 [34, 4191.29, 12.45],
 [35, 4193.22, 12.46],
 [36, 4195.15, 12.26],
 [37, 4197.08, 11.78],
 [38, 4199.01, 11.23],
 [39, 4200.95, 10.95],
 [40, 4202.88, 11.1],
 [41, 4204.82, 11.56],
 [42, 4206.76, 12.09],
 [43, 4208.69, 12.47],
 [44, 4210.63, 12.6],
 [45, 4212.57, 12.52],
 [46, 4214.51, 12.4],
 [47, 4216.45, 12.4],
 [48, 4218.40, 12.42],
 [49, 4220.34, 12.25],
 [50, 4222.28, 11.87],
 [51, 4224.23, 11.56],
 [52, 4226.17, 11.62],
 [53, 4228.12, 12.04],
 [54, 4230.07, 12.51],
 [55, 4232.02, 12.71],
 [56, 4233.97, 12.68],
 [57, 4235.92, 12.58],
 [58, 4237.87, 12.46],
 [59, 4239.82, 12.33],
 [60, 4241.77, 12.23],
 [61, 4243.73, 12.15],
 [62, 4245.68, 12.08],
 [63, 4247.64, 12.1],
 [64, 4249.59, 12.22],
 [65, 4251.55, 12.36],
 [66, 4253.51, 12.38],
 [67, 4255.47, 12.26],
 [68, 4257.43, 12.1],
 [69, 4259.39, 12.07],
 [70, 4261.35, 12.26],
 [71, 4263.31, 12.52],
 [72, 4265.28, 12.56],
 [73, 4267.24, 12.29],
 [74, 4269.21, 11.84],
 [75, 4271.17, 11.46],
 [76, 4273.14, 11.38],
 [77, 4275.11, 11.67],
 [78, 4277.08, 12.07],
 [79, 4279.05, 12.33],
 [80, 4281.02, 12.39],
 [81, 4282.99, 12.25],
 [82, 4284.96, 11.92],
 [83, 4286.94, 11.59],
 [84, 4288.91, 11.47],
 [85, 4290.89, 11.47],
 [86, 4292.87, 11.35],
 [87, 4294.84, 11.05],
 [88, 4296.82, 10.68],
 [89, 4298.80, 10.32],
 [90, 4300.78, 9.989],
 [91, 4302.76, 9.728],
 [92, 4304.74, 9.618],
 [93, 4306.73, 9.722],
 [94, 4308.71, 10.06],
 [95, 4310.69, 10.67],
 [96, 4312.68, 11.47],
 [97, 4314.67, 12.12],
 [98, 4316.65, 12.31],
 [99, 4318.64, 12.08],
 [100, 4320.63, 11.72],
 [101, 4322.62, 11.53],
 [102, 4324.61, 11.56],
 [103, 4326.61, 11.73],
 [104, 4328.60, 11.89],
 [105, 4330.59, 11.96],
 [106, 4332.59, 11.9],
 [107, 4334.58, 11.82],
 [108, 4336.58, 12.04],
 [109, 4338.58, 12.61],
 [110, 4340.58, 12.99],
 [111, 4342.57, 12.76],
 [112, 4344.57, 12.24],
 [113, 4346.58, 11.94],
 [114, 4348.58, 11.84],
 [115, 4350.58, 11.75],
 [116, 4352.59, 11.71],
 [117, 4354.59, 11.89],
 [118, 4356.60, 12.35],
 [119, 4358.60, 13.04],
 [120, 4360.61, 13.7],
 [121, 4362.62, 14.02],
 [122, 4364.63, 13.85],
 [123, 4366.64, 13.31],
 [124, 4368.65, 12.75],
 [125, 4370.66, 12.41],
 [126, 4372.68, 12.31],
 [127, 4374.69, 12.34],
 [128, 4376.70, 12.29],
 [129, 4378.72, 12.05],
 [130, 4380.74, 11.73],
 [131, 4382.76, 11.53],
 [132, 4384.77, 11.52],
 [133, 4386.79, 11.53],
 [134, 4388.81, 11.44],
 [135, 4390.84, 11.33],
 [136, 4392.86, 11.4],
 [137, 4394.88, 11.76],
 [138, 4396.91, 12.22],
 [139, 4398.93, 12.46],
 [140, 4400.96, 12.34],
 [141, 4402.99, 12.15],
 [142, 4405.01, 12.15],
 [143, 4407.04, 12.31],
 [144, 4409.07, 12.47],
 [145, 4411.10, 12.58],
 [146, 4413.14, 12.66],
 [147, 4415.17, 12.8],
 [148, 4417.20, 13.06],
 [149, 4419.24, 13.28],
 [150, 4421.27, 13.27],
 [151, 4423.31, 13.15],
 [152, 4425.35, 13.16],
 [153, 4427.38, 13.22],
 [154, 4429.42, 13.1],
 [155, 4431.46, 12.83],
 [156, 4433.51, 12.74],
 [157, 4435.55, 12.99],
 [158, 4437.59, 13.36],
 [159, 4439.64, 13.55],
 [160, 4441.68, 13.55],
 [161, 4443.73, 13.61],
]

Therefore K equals -0.7 angstroms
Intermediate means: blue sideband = 11.2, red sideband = 12.3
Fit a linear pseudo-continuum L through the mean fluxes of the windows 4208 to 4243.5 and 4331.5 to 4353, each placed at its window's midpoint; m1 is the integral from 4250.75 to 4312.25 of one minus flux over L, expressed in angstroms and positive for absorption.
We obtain 3.8 angstroms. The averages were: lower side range 12.3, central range 11.5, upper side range 12.2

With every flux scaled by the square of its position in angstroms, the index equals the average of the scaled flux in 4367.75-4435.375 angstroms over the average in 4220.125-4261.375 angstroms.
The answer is 1.1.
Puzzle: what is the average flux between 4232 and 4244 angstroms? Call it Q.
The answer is 12.4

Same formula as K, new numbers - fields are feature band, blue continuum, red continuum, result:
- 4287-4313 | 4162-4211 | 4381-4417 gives 2.9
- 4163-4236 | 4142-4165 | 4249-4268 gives 0.9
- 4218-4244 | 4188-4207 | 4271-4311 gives -1.5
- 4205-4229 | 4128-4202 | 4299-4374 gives -0.7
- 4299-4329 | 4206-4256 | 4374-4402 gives 2.5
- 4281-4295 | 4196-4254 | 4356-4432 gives 0.7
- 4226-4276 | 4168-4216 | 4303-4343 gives -2.1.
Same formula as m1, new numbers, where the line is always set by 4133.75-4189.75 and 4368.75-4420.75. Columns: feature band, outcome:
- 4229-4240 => -0.6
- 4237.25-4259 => -0.5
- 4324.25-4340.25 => 0.1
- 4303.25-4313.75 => 1.5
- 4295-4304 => 1.3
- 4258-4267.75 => -0.3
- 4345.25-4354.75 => 0.2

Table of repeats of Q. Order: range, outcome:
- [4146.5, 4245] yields 12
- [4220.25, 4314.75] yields 11.7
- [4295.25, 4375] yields 11.9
